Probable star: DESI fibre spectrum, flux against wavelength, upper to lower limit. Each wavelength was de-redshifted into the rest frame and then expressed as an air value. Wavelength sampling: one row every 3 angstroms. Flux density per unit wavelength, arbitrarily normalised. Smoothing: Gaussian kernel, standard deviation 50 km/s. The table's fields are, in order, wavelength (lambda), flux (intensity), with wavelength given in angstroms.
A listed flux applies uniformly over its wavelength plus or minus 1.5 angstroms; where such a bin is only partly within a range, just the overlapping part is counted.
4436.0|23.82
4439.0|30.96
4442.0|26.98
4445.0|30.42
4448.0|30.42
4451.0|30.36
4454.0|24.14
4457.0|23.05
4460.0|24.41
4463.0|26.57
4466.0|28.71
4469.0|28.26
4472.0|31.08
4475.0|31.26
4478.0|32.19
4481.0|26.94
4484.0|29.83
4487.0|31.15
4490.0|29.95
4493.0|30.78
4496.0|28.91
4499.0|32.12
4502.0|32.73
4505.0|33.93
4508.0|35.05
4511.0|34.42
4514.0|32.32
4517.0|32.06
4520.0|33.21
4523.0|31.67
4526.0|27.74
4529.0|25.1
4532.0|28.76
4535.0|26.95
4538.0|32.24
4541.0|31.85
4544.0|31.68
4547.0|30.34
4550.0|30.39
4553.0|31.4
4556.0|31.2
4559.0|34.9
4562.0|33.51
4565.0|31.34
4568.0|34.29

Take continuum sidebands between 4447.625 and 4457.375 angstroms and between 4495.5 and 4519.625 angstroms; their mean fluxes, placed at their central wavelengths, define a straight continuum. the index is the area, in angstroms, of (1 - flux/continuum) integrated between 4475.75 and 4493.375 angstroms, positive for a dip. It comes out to 0.2 angstroms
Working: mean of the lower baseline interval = 27.1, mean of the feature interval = 30.1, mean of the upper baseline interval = 32.9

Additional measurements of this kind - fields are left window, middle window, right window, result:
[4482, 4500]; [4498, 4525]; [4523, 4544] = -2.9 angstroms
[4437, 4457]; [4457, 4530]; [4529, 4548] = -3.0 angstroms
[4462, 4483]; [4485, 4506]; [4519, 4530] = -1.3 angstroms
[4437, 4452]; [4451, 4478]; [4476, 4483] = 1.8 angstroms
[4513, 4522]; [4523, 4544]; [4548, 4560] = 2.0 angstroms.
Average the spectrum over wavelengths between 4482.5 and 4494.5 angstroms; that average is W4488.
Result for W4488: 30.4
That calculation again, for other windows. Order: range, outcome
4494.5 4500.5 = 30.5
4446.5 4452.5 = 30.4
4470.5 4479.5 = 31.5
